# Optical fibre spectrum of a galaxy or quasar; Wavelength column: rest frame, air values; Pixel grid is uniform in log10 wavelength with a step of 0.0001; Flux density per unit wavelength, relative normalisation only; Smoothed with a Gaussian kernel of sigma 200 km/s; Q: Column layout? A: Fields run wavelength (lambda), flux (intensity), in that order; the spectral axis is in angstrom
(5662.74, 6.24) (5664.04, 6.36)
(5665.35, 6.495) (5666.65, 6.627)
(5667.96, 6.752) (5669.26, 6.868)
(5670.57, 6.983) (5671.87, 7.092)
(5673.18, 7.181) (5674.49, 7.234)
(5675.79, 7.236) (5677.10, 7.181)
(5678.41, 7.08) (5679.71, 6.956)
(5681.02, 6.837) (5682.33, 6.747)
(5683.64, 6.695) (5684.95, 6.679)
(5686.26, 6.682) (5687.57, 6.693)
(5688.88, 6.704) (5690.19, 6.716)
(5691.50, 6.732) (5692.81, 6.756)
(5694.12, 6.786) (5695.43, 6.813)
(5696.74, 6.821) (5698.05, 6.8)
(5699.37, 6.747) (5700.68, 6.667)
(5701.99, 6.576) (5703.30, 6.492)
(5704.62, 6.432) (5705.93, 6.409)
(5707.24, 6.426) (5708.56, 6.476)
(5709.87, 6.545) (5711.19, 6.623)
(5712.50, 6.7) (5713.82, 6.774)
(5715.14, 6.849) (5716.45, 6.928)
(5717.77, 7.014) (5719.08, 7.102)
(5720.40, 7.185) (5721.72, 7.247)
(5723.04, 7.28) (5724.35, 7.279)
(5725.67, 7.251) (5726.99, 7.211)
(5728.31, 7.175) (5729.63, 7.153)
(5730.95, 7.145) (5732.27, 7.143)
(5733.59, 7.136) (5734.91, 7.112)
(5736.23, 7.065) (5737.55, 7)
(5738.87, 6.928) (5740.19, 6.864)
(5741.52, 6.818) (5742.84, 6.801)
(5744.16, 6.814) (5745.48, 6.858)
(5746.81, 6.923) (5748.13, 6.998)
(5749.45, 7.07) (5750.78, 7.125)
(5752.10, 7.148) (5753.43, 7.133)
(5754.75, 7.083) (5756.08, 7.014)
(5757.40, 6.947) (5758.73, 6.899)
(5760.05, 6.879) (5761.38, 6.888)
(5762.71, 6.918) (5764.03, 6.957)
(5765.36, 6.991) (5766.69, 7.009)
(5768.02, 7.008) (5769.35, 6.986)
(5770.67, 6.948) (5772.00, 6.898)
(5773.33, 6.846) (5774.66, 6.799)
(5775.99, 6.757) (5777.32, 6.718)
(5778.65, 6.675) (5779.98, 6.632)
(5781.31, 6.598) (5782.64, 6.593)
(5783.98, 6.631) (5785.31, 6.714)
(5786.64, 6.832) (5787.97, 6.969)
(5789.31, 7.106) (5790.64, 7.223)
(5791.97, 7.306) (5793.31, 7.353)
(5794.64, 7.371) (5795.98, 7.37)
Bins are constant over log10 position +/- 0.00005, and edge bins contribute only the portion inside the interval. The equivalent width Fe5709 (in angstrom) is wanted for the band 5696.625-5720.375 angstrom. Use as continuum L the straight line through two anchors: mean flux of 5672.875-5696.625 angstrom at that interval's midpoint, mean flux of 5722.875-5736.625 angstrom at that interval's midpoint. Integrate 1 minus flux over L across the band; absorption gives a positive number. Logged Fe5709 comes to 1.1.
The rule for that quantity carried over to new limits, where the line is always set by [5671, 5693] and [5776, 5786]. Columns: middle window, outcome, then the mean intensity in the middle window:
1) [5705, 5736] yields -0.71 angstrom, 6.96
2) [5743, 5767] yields -0.91 angstrom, 6.98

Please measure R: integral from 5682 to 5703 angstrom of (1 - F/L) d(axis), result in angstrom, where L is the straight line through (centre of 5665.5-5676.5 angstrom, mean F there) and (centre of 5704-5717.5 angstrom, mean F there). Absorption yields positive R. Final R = 0.2 angstrom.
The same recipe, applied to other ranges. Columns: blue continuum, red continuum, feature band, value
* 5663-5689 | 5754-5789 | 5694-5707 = 0.4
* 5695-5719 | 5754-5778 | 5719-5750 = -1.2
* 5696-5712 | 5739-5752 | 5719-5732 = -0.8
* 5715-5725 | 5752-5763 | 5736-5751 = 0.2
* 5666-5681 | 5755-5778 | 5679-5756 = 0.9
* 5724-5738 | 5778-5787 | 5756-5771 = -0.2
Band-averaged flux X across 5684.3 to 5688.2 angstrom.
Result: 6.68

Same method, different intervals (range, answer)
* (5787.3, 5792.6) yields 7.15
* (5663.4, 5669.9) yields 6.62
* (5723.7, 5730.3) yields 7.21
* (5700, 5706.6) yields 6.53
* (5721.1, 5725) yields 7.28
